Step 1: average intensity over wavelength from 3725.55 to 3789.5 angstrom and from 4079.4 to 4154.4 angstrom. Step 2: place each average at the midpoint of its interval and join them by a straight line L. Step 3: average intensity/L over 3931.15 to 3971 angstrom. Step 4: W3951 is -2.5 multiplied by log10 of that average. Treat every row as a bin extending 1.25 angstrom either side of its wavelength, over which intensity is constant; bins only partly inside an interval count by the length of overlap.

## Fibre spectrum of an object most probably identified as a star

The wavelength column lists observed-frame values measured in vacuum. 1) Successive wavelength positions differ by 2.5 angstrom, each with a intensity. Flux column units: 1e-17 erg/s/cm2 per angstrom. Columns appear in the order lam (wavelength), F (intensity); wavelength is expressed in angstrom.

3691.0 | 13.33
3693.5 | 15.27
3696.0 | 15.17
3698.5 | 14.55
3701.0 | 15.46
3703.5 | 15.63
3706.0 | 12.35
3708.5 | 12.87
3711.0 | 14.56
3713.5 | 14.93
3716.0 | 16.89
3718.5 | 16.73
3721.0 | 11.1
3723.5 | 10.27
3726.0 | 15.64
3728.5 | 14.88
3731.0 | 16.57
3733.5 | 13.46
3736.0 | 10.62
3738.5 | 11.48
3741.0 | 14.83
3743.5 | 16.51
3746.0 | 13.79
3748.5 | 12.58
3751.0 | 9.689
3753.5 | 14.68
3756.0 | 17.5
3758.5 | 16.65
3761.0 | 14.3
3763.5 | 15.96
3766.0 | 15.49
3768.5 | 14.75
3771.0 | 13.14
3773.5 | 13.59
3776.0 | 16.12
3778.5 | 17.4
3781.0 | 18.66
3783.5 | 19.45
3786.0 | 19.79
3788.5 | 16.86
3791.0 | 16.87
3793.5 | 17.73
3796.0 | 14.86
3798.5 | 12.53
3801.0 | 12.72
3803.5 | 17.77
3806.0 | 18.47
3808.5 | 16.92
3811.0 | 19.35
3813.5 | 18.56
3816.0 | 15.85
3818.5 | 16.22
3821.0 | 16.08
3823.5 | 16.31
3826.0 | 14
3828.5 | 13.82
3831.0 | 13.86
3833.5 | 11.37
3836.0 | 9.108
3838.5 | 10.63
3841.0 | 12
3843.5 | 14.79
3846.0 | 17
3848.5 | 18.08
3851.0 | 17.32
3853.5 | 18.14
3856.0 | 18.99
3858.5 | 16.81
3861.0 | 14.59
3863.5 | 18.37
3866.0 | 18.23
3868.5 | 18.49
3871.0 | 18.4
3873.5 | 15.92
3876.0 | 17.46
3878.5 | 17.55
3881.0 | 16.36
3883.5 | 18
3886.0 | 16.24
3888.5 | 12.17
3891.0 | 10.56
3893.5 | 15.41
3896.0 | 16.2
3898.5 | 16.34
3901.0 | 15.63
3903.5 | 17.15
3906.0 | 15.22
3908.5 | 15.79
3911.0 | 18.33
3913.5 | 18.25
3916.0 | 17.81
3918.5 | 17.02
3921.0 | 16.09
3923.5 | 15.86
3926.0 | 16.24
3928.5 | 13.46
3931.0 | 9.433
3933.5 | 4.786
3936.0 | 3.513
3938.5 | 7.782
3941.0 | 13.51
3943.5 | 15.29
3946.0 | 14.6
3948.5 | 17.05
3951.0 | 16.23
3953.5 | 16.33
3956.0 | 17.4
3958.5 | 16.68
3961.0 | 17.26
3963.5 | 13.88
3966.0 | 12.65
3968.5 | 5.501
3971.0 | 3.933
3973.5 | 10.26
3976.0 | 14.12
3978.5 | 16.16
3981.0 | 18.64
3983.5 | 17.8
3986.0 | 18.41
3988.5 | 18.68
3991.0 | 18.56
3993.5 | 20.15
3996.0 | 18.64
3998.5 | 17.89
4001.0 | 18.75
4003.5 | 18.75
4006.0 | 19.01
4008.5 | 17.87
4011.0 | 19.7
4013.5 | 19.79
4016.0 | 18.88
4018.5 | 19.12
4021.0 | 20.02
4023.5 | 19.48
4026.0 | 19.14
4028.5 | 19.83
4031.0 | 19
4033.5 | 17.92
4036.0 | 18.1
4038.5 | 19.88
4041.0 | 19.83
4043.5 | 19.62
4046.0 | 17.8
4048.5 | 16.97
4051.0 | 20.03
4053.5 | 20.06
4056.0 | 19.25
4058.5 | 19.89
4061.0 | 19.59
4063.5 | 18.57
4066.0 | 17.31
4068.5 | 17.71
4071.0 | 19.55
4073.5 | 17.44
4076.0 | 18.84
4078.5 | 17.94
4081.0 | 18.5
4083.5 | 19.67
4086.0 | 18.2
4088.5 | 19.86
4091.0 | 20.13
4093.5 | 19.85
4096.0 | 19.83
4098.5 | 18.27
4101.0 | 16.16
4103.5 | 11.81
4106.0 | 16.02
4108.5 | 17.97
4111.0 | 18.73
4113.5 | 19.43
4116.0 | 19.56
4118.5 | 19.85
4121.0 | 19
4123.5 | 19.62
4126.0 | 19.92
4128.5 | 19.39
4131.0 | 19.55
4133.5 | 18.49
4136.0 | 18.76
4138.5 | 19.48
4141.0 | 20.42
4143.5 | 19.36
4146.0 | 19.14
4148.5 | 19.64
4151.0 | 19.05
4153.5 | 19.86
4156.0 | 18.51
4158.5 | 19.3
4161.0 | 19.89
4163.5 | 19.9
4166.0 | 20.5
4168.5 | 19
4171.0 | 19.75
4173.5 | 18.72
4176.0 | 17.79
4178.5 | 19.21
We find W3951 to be 0.35 mag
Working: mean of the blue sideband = 15.2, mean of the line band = 12.5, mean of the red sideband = 18.8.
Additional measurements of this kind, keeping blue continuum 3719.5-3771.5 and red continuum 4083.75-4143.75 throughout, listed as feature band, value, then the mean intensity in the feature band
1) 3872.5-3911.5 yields 0.00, 15.8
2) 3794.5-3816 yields -0.11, 16.4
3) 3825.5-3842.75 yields 0.24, 12.1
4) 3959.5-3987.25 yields 0.24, 13.5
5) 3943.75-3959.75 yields 0.02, 16.3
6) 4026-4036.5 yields -0.07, 18.8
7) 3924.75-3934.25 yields 0.40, 11.3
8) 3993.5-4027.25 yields -0.10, 19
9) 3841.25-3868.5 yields -0.11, 17.1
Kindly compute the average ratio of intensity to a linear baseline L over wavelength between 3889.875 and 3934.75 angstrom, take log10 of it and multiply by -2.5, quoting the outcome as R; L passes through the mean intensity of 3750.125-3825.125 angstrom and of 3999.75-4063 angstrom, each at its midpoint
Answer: 0.18 mag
